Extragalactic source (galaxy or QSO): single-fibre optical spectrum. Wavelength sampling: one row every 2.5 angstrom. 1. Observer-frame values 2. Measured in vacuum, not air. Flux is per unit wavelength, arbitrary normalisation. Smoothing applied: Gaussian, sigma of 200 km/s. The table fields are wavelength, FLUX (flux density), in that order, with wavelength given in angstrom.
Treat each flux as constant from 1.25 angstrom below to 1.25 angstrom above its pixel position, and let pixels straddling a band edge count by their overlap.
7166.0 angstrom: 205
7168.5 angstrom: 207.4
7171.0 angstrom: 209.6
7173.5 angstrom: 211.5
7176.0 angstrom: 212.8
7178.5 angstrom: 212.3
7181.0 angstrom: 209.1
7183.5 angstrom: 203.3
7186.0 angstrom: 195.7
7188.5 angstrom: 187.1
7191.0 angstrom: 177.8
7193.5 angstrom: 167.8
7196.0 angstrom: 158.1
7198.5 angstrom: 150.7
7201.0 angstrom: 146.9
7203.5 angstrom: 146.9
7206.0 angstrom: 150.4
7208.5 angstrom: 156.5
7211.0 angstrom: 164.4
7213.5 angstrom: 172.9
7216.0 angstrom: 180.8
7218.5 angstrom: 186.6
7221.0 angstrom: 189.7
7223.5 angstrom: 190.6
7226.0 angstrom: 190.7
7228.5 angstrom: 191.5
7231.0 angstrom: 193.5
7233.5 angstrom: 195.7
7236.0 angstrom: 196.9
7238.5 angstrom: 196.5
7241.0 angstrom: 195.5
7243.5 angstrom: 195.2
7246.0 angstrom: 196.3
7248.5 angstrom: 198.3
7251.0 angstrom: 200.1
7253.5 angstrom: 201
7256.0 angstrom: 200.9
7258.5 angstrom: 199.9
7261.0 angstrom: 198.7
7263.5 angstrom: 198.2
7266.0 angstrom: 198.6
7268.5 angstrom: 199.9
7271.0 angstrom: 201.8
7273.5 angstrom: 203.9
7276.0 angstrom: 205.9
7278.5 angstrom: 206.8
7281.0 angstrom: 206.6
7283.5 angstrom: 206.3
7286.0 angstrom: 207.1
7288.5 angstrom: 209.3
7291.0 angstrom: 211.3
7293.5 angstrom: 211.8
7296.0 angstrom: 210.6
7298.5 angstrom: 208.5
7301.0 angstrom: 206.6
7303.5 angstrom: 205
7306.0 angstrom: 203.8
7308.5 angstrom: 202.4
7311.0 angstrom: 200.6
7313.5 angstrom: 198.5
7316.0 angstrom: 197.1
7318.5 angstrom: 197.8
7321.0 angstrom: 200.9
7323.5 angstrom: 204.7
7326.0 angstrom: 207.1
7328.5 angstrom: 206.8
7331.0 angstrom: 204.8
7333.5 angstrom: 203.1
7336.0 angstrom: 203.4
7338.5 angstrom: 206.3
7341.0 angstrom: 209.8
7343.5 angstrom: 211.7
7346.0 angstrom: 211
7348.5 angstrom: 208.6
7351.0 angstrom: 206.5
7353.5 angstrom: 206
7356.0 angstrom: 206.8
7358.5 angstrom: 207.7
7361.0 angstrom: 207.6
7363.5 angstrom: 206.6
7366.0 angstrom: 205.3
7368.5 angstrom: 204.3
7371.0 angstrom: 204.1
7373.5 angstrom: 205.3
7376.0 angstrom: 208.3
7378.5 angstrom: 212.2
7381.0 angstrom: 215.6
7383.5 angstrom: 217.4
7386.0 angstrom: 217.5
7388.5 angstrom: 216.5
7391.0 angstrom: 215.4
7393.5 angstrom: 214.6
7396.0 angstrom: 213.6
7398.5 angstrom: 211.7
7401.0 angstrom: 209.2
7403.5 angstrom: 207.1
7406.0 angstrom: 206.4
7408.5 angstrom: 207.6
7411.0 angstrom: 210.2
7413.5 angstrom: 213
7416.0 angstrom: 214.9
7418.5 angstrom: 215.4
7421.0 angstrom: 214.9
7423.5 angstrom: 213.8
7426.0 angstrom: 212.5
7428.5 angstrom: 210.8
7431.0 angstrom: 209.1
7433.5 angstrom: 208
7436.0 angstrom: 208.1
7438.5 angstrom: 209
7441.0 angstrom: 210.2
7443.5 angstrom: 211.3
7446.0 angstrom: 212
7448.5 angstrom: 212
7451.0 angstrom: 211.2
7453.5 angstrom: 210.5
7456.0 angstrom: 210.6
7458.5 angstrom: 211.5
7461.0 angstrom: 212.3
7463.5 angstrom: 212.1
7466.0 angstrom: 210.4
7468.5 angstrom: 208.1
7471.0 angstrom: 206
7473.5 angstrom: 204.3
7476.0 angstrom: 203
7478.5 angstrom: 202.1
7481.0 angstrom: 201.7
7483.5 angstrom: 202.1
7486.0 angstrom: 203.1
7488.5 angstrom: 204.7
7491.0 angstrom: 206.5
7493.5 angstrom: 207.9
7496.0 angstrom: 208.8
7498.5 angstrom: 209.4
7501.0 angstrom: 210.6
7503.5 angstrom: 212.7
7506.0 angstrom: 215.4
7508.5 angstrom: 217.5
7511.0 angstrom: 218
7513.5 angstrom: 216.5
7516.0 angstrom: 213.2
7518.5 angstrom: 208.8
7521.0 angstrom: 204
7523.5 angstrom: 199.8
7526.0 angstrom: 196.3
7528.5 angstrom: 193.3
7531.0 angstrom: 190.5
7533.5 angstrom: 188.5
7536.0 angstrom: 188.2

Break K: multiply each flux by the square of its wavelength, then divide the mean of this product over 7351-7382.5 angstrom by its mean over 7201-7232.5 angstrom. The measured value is 1.2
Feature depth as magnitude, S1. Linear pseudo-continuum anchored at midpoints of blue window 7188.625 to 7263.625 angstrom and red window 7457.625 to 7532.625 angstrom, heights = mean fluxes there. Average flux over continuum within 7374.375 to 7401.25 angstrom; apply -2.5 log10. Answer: -0.09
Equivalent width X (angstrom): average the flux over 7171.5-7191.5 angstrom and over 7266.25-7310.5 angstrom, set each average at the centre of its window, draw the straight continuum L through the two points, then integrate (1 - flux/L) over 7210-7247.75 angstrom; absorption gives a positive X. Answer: 2.7 angstrom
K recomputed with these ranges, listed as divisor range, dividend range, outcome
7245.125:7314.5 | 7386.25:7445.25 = 1.08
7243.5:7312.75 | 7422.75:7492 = 1.08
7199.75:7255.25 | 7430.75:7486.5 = 1.21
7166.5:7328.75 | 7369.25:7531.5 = 1.14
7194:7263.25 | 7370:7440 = 1.21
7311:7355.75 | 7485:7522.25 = 1.08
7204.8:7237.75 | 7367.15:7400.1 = 1.22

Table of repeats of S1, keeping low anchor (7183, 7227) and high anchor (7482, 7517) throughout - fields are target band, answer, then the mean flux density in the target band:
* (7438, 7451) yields -0.04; 211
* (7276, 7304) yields -0.14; 208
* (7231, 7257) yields -0.12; 197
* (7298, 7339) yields -0.09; 203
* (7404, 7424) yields -0.07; 212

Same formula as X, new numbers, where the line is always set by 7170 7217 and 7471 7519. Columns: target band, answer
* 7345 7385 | -2.5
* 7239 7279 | -3.0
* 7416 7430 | -0.8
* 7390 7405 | -0.9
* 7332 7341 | -0.5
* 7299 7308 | -0.7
